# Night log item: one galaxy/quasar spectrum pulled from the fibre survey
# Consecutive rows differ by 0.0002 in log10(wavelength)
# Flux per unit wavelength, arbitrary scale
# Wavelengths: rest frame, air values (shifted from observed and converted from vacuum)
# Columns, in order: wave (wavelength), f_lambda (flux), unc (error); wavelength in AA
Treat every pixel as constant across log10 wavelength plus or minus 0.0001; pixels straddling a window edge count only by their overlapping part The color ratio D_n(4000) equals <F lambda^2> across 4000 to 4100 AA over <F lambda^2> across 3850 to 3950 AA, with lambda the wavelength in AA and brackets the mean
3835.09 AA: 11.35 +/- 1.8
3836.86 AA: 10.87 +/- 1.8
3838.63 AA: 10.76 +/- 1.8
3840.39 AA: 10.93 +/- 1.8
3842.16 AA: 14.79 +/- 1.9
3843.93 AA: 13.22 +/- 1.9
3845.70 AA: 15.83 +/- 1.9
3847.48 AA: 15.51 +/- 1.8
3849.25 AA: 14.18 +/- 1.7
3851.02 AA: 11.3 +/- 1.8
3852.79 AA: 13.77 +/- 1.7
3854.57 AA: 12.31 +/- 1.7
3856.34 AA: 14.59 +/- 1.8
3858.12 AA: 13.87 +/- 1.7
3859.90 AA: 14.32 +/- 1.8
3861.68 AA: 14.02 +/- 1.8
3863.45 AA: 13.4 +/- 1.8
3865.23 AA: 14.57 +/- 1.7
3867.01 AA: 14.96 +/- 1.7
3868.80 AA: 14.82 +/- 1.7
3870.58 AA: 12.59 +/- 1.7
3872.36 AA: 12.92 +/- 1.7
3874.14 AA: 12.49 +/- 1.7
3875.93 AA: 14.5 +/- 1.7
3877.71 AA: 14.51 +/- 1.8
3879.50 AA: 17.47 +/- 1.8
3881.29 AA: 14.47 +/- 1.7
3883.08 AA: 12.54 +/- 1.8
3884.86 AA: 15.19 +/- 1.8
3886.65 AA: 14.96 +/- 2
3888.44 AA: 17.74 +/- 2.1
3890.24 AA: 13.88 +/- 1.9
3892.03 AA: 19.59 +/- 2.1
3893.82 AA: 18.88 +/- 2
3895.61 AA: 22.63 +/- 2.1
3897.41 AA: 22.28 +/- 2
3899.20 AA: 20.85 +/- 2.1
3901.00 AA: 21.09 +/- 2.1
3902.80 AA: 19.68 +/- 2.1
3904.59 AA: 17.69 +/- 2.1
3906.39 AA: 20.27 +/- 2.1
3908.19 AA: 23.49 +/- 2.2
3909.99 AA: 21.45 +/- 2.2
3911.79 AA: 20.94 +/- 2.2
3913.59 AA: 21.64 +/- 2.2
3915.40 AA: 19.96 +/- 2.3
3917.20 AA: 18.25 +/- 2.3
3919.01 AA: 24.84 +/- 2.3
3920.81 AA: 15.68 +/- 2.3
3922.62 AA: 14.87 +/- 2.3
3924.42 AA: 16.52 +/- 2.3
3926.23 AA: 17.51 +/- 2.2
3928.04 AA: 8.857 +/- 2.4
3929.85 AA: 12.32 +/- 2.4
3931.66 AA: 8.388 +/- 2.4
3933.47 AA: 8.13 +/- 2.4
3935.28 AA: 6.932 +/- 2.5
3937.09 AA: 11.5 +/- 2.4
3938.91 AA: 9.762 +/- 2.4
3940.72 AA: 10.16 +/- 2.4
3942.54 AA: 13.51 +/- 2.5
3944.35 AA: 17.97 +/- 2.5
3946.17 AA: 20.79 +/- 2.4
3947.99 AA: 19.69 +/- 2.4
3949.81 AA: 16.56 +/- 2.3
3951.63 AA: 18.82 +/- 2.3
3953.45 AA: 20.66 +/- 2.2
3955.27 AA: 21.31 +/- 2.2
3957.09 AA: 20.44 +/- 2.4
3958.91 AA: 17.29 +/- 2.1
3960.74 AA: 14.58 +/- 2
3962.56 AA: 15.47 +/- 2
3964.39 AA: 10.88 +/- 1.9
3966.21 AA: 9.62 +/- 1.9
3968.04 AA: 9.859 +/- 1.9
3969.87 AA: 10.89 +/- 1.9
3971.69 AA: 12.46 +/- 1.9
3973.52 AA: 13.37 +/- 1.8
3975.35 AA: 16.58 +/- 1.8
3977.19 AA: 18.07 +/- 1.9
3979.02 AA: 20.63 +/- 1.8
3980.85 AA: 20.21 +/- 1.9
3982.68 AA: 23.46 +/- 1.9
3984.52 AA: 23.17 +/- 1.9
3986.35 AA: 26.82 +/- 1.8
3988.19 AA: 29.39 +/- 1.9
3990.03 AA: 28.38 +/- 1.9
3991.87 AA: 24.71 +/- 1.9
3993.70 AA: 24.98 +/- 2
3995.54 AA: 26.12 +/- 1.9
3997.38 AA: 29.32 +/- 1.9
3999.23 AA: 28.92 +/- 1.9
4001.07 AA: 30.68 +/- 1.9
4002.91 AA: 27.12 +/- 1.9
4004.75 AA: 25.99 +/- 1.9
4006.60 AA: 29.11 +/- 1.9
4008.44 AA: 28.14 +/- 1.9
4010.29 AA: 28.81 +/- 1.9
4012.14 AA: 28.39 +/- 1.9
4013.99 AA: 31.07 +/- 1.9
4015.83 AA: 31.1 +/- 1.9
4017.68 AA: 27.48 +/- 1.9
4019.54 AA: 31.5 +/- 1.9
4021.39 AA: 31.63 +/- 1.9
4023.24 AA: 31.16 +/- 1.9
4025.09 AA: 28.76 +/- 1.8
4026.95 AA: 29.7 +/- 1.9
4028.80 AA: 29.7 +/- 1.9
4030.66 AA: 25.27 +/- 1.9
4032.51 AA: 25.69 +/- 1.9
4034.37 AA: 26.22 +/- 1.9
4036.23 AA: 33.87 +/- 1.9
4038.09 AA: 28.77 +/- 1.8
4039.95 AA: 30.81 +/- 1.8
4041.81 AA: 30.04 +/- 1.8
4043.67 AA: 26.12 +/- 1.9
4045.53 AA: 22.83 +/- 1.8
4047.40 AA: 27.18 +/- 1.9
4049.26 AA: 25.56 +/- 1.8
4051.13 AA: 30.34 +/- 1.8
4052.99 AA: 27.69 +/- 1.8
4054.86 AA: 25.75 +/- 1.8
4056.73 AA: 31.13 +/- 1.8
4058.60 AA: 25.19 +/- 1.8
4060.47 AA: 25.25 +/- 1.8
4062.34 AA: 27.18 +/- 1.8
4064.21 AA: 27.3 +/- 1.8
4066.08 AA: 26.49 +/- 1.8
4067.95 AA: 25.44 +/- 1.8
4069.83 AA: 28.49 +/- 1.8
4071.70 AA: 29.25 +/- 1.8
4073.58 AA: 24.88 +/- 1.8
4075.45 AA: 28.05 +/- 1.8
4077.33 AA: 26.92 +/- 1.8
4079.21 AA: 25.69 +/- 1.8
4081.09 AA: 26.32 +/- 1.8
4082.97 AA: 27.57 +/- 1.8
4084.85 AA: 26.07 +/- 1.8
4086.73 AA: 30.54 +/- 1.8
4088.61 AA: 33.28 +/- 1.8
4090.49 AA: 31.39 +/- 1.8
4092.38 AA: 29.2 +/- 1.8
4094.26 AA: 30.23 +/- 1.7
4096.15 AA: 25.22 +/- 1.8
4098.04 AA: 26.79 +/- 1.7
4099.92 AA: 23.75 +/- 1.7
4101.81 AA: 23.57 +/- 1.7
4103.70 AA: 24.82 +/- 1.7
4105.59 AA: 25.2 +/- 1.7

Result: 1.9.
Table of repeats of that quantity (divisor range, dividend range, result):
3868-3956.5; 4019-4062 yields 1.82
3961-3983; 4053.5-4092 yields 1.95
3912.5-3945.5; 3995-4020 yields 2.09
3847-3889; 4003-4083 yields 2.16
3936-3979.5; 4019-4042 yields 1.99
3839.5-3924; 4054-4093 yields 1.85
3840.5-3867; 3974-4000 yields 1.86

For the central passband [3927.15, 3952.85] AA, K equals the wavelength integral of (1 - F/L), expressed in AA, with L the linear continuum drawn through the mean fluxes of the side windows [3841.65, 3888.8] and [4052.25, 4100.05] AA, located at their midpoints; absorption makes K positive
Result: 7.91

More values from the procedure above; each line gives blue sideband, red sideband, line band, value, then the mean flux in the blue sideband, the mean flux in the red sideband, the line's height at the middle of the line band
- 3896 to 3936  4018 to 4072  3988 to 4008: -2.9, 17.4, 28.1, 24.2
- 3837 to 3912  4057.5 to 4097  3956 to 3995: 5.6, 15.9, 27.6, 21.7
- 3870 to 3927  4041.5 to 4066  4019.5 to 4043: -3.4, 17.9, 26.9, 25.6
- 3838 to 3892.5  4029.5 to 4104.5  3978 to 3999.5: -3.0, 14.2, 27.4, 22.3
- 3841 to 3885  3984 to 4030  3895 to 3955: 8.5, 14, 28.5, 20.3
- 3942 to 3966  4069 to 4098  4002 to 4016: -4.2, 17.4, 28.2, 22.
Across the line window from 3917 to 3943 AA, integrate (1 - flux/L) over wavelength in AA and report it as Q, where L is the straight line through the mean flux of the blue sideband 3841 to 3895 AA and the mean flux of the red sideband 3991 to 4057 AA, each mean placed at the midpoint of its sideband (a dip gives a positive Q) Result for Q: 9.0 AA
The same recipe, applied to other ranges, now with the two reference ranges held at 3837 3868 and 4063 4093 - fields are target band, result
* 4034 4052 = -1.8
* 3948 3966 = 2.7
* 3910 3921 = -1.9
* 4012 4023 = -2.9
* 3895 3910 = -3.8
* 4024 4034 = -1.2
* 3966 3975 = 4.0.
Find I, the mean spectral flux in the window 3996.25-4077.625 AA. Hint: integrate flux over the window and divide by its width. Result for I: 28.2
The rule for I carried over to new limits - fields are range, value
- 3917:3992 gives 16.6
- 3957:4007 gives 21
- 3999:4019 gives 28.8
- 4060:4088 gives 27.1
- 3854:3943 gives 15.8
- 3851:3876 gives 13.7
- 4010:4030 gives 29.9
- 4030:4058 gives 27.8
